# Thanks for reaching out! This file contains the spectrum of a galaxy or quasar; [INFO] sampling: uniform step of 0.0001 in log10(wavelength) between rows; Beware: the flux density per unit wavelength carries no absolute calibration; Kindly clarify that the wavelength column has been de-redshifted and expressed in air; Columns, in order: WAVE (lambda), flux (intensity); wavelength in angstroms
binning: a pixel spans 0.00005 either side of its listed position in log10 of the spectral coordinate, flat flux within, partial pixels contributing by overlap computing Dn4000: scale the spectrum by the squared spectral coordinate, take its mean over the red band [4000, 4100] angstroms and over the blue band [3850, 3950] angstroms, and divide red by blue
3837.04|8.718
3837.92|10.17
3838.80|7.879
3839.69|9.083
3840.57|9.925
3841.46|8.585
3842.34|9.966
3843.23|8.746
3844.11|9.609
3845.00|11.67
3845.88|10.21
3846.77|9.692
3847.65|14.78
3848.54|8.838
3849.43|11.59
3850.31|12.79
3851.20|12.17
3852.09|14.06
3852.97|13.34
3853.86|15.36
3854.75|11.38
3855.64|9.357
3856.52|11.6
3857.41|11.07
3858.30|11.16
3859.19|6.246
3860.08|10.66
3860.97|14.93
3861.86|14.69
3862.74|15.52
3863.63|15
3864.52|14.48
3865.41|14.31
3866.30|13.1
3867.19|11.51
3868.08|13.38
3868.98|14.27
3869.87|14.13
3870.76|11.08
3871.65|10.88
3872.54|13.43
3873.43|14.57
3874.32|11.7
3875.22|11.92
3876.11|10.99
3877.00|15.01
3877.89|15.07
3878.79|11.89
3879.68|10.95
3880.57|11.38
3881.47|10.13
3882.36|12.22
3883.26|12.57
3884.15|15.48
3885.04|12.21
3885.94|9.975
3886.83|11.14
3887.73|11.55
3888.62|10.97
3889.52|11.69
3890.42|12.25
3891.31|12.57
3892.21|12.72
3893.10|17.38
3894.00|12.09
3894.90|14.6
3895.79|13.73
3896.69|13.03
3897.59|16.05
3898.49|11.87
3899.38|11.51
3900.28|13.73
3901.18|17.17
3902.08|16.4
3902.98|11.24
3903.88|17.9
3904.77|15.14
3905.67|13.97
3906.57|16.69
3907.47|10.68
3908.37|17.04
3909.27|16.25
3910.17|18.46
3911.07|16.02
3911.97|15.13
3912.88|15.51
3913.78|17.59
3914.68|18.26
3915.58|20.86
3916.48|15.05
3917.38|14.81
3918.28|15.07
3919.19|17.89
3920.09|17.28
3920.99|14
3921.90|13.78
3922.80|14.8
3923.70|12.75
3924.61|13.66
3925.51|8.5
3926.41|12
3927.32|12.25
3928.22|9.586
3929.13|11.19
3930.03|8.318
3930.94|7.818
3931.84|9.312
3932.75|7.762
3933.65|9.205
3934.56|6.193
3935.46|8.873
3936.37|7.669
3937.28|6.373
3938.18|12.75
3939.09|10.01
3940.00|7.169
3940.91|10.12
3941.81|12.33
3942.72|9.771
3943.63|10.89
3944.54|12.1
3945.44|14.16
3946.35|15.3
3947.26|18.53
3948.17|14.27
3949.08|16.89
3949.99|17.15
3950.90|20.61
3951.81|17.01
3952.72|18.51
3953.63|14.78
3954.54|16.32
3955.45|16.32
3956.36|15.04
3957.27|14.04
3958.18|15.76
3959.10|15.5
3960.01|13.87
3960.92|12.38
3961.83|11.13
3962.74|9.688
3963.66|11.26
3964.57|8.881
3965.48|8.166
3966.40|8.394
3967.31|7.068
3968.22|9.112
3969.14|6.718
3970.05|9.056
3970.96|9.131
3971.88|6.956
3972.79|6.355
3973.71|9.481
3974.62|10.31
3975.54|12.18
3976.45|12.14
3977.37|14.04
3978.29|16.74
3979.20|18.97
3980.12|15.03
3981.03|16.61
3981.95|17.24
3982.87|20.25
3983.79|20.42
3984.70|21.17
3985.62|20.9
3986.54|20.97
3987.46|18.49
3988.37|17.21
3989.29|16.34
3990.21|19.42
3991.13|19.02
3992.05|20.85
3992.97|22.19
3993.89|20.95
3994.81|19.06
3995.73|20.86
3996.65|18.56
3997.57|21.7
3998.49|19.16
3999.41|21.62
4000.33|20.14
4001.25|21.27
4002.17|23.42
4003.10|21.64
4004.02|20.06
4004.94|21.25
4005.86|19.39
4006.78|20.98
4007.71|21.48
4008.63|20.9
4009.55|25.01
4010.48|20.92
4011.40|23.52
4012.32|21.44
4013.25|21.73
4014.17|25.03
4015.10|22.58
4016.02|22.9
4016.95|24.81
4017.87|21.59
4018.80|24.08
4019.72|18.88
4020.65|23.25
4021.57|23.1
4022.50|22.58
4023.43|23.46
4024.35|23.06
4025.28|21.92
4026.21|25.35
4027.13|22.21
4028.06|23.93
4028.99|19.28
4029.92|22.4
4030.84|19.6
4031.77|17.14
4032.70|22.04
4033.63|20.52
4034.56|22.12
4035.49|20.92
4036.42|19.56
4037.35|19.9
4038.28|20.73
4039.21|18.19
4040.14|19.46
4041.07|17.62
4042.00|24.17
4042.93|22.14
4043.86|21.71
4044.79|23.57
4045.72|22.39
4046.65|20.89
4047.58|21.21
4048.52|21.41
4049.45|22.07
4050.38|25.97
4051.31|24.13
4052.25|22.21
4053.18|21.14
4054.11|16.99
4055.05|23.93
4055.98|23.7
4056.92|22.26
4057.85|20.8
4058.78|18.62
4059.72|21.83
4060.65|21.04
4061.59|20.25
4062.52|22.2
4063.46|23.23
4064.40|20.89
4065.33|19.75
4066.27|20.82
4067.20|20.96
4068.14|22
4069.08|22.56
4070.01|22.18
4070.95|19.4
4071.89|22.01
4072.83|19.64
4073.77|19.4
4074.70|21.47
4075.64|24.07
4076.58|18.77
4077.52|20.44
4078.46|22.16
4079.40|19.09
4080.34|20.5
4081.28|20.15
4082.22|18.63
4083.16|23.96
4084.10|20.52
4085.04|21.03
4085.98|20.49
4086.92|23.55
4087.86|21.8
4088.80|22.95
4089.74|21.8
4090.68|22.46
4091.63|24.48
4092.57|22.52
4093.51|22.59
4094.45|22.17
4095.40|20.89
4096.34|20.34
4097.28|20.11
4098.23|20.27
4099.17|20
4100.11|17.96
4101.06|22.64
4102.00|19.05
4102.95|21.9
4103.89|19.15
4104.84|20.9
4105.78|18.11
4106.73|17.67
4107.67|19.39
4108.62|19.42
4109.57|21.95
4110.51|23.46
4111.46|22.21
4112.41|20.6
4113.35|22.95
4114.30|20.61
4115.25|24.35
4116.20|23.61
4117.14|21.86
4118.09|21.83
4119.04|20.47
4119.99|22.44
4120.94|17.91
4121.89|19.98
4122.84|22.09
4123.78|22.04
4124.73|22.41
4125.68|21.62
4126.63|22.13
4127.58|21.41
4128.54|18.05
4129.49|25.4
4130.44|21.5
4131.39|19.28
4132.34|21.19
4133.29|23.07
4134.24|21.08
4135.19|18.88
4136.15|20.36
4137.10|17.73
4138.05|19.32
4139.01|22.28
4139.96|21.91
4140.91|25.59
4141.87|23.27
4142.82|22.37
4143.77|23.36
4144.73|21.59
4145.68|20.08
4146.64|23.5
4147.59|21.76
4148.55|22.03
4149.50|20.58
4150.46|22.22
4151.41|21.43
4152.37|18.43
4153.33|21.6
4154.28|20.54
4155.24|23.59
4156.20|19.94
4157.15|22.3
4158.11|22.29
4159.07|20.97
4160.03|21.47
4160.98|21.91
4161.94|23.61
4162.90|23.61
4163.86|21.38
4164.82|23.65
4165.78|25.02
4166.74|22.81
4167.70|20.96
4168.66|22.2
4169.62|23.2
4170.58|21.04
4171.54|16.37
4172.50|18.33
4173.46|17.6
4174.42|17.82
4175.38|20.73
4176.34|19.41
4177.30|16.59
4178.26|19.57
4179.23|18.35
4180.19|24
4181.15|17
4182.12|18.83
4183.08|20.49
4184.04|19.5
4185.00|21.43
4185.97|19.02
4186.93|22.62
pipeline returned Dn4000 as 1.8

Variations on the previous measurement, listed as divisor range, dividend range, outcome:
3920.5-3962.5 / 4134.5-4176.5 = 1.89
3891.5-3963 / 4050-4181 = 1.71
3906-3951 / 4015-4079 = 1.74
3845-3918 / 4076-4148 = 1.78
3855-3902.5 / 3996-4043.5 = 1.81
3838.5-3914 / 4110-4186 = 1.89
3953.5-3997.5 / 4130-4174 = 1.58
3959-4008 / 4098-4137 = 1.40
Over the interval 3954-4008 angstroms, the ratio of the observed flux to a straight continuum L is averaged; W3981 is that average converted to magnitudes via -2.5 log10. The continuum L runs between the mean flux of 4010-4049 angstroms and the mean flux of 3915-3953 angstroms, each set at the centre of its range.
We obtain 0.09 mag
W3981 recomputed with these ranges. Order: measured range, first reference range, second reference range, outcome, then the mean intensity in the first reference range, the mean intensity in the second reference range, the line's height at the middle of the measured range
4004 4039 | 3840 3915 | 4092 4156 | -0.22 mag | 13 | 21.2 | 17.8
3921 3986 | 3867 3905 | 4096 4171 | 0.22 mag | 13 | 21.4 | 15.3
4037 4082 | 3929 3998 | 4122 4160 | -0.18 mag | 13.8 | 21.5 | 18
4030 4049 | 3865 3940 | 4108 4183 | -0.18 mag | 13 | 21.2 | 17.6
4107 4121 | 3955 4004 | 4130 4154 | -0.06 mag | 15.6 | 21.4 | 20.4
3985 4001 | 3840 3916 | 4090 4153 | -0.17 mag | 13.1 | 21.3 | 16.9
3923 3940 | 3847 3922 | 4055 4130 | 0.49 mag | 13.6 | 21.2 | 15.3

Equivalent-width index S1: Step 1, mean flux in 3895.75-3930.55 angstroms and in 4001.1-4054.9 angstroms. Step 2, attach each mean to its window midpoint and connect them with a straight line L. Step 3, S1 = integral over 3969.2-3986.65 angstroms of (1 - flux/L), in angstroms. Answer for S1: 4.07 angstroms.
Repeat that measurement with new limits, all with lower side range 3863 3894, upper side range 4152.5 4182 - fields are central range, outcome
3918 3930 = 0.8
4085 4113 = -3.2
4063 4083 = -3.0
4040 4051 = -2.9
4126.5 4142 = -1.0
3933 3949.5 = 3.8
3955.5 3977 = 6.4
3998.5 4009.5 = -3.3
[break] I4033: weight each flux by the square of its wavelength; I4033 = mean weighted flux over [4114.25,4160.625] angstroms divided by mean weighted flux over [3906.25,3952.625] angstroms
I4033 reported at 1.80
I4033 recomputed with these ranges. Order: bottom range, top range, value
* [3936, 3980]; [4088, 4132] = 1.86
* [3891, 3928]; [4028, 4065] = 1.55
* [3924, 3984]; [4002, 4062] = 1.85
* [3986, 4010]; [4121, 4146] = 1.12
